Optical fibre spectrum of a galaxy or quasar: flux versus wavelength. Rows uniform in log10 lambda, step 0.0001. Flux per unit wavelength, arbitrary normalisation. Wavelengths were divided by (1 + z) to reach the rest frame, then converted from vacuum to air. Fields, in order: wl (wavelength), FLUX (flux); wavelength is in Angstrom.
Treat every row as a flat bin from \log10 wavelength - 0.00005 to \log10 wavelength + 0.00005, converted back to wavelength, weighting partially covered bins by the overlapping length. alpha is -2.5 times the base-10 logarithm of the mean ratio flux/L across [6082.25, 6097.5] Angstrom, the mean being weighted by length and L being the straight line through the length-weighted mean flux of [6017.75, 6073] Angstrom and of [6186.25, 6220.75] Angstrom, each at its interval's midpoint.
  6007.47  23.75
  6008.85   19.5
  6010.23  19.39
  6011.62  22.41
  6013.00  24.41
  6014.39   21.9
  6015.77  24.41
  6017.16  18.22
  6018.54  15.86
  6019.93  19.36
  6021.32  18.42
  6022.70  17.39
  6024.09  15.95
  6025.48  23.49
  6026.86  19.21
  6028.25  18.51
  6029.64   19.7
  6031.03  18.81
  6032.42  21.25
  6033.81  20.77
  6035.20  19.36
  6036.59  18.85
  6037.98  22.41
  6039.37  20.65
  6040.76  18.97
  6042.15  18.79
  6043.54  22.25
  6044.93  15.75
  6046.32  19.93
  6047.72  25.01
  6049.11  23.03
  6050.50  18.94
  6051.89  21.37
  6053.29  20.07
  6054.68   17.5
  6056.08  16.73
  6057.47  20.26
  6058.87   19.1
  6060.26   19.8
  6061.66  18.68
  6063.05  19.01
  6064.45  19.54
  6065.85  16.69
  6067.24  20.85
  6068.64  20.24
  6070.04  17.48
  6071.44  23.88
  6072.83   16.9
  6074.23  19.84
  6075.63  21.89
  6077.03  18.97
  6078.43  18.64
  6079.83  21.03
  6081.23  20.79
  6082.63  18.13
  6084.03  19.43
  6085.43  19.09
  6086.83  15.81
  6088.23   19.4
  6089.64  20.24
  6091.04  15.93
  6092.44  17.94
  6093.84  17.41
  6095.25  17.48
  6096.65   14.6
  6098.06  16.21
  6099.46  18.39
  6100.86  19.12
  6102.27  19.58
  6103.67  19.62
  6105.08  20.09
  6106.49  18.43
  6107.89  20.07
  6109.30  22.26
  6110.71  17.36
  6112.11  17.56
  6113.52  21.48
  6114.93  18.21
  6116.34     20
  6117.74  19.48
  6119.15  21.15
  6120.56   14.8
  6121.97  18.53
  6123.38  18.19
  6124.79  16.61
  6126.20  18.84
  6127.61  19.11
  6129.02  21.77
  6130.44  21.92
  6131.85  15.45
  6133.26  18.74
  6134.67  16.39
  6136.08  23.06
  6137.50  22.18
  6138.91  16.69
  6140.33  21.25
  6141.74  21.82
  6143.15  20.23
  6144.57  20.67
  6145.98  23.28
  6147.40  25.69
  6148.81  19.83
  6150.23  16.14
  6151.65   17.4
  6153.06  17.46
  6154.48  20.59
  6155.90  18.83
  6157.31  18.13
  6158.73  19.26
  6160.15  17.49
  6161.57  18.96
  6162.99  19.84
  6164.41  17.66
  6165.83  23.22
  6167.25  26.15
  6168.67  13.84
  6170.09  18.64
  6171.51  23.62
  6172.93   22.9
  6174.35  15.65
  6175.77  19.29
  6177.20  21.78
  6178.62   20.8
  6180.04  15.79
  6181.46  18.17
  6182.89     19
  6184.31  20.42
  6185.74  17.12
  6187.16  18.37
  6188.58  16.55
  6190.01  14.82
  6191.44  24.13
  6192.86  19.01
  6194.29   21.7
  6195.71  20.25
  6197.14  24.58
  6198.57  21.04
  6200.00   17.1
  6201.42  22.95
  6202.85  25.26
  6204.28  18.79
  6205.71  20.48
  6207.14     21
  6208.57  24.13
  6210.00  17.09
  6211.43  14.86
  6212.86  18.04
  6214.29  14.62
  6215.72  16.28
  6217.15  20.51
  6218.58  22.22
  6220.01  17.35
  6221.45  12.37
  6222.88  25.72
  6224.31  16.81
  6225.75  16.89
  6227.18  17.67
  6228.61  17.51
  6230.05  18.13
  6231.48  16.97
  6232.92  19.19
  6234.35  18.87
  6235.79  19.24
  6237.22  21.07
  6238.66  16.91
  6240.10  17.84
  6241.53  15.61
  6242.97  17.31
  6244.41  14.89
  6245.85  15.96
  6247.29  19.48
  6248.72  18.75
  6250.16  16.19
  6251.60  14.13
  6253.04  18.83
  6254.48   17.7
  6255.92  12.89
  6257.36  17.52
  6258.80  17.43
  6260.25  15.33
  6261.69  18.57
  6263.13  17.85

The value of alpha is 0.11 mag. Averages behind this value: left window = 19.5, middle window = 17.7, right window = 19.6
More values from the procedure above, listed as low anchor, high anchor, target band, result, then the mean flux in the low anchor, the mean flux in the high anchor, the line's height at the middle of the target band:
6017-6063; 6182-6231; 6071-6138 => 0.02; 19.5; 19.2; 19.4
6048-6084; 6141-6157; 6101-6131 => 0.04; 19.6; 20.1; 19.9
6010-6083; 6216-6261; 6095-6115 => 0.02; 19.8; 17.6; 19.2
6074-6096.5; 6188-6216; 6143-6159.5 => -0.03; 18.7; 19.7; 19.3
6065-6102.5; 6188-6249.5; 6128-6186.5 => -0.05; 18.7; 18.8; 18.8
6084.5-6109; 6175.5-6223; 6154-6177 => -0.04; 18.3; 19.4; 19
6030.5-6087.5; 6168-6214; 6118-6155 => 0.00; 19.7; 19.6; 19.6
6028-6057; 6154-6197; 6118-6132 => 0.05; 20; 19.5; 19.7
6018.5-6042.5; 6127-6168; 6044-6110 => 0.03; 19.4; 20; 19.6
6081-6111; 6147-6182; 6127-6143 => -0.05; 18.5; 19.4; 19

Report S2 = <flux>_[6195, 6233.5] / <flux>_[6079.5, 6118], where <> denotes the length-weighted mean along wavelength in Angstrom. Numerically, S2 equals 1.02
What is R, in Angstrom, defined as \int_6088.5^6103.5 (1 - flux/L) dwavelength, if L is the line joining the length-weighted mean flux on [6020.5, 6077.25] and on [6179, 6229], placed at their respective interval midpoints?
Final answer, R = 1.30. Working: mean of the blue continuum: 19.7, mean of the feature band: 17.8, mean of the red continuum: 19.1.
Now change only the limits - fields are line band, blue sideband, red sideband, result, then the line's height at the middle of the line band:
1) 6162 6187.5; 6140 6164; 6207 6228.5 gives -0.4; 19.3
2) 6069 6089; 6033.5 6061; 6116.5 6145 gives 0.3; 19.7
